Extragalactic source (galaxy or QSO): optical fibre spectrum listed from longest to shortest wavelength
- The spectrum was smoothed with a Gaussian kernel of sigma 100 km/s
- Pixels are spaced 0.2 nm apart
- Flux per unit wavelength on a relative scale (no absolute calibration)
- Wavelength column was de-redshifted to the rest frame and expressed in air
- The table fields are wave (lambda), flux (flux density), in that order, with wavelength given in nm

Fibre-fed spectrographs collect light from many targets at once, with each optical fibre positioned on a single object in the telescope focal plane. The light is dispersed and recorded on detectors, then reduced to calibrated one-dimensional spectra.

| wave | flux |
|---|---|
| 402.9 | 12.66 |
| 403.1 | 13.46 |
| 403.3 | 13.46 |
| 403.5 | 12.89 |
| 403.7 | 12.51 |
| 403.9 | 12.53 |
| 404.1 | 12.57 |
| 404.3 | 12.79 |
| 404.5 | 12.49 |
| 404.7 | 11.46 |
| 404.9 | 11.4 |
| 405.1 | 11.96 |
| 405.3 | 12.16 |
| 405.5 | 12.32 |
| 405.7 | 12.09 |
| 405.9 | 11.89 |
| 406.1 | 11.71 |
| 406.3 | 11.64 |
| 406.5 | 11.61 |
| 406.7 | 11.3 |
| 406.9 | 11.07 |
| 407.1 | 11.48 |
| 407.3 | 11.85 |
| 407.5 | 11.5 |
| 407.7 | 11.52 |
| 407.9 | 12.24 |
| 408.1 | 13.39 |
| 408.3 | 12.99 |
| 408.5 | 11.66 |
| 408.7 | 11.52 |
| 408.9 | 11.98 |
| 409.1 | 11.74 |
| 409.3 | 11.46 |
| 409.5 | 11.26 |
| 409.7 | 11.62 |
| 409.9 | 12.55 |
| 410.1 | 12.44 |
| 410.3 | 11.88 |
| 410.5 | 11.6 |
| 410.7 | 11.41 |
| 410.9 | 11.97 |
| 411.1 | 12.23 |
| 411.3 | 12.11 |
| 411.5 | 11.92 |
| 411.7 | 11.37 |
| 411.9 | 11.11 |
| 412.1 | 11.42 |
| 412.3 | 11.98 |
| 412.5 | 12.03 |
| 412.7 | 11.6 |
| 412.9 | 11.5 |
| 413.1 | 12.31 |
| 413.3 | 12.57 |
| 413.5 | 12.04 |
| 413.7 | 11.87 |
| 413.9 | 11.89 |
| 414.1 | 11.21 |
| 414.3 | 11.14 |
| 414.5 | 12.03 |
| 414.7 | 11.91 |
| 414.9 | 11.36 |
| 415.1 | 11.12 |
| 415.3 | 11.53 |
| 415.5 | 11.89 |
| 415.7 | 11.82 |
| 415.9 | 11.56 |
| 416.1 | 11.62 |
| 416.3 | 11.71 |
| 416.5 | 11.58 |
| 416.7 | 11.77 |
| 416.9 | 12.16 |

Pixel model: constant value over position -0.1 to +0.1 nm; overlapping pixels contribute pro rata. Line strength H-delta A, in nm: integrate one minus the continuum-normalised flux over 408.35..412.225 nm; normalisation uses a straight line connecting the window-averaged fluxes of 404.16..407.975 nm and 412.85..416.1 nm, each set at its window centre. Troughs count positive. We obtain 0.00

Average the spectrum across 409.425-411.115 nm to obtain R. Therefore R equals 11.9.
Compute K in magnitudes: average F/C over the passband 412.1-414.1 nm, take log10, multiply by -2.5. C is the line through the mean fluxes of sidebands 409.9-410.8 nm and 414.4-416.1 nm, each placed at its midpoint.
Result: -0.01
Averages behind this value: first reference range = 11.9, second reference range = 11.7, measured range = 11.9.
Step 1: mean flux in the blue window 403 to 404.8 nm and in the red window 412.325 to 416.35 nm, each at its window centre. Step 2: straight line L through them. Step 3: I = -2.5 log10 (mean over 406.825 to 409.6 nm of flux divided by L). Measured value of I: 0.04 mag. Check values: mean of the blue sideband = 12.7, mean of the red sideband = 11.7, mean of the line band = 11.8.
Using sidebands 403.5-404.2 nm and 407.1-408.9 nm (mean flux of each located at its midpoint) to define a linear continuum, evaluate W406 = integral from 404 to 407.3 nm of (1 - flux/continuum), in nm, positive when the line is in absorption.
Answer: 0.13 nm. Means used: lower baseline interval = 12.6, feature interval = 11.9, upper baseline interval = 12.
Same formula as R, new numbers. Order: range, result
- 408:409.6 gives 12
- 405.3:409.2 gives 11.9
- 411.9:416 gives 11.7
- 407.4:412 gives 11.9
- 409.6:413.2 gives 11.8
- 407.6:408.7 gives 12.3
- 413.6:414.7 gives 11.7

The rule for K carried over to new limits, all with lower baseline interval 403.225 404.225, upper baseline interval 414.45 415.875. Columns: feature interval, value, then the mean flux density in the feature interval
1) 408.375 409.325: 0.05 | 11.7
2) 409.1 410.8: 0.04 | 11.8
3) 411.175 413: 0.02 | 11.7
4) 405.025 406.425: 0.05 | 12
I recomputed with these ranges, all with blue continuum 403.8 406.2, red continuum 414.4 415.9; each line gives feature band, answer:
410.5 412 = 0.01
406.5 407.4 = 0.05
